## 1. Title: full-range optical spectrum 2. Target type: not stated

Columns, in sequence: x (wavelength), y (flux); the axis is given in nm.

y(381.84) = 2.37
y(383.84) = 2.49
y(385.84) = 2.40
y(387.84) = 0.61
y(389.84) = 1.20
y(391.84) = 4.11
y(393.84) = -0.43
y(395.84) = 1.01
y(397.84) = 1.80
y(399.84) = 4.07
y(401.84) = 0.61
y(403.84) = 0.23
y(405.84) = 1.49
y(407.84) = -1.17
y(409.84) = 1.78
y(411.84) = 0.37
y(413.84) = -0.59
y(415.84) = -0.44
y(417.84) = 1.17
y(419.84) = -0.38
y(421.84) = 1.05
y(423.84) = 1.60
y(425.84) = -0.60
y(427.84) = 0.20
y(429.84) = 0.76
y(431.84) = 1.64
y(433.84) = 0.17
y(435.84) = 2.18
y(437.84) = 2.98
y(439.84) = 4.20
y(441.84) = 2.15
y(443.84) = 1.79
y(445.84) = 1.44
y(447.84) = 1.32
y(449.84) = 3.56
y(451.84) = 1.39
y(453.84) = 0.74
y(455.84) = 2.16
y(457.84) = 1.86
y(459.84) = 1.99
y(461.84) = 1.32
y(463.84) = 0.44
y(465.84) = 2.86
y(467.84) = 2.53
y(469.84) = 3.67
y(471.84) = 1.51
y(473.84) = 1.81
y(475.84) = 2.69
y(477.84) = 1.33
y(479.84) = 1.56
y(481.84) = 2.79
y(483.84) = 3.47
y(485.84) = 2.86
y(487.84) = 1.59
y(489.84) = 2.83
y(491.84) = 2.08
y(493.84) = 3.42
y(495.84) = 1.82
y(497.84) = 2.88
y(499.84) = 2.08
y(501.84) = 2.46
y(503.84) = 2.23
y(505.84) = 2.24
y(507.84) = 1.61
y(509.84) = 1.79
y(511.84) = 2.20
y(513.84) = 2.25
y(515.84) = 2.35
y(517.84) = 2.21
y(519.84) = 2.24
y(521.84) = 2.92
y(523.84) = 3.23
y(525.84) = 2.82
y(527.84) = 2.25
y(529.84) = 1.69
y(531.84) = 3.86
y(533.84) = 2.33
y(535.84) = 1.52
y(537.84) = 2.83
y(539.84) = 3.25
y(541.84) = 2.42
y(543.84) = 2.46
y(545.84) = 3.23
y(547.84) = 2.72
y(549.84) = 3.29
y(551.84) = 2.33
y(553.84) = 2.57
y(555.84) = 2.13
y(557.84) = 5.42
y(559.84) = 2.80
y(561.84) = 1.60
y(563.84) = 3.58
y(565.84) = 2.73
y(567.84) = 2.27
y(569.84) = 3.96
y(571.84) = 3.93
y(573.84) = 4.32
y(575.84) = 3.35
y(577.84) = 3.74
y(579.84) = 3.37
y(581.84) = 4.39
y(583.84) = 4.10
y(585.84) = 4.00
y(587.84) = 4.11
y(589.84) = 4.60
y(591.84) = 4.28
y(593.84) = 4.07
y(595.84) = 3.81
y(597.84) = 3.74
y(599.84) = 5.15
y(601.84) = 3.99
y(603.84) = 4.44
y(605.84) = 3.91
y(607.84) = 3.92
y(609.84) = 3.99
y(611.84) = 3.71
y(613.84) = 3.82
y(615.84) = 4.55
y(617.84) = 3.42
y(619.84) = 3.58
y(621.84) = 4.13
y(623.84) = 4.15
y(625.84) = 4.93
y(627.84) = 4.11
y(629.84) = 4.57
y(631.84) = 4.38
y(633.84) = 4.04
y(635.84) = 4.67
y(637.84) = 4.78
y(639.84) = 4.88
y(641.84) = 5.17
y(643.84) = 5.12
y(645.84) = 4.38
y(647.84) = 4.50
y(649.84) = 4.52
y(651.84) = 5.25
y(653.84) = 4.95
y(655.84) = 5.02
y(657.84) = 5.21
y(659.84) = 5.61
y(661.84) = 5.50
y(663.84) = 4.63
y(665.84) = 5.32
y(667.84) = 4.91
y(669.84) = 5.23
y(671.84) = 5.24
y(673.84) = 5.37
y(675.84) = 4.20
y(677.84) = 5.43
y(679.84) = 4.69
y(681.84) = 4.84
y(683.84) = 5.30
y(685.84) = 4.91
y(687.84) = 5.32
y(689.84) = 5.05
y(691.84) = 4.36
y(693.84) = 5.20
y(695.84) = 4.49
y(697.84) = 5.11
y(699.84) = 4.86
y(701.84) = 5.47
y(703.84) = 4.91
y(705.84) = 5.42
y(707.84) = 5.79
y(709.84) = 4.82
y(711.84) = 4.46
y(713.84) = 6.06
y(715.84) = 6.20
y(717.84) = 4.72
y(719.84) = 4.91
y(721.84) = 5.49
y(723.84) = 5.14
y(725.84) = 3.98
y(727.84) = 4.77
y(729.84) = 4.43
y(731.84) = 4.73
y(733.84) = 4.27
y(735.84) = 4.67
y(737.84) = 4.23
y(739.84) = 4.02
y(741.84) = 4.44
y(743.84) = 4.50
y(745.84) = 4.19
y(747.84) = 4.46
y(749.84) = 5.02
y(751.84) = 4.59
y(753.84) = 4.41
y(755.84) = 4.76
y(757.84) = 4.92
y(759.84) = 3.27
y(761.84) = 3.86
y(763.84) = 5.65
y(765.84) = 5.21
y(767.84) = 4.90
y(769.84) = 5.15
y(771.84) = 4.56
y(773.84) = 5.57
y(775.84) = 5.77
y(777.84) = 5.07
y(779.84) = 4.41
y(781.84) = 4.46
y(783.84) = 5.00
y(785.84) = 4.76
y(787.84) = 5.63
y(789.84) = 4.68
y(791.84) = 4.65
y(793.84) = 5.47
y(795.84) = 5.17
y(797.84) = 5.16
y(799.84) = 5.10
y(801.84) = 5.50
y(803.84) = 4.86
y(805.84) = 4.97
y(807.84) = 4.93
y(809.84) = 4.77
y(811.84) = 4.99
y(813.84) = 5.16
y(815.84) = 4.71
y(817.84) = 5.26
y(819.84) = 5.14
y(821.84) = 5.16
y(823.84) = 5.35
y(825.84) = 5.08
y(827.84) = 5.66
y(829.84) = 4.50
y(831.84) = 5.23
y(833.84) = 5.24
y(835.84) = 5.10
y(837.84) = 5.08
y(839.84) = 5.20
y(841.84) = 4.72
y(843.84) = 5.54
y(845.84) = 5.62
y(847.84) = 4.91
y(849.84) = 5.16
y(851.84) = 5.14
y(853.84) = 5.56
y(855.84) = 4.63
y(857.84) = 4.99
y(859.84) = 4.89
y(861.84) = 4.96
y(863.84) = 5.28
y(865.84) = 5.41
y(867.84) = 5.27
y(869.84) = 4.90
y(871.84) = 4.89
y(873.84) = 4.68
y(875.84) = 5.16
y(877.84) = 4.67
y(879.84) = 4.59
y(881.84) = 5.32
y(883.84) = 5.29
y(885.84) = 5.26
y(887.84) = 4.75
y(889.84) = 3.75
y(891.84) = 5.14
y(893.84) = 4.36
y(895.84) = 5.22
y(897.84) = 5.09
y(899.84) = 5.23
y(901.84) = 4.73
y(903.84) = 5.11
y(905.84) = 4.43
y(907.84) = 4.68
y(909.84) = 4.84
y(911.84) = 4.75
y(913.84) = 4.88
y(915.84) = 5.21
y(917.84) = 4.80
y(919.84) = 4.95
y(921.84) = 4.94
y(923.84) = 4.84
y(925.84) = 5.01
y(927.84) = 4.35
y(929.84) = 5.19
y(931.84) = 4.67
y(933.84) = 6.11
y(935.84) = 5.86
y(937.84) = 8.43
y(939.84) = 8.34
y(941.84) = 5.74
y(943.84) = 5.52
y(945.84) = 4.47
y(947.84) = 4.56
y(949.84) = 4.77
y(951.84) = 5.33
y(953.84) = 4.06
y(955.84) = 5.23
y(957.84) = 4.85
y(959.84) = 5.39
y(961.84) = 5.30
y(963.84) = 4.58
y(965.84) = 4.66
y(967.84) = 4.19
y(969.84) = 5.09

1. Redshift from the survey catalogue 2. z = 0.43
